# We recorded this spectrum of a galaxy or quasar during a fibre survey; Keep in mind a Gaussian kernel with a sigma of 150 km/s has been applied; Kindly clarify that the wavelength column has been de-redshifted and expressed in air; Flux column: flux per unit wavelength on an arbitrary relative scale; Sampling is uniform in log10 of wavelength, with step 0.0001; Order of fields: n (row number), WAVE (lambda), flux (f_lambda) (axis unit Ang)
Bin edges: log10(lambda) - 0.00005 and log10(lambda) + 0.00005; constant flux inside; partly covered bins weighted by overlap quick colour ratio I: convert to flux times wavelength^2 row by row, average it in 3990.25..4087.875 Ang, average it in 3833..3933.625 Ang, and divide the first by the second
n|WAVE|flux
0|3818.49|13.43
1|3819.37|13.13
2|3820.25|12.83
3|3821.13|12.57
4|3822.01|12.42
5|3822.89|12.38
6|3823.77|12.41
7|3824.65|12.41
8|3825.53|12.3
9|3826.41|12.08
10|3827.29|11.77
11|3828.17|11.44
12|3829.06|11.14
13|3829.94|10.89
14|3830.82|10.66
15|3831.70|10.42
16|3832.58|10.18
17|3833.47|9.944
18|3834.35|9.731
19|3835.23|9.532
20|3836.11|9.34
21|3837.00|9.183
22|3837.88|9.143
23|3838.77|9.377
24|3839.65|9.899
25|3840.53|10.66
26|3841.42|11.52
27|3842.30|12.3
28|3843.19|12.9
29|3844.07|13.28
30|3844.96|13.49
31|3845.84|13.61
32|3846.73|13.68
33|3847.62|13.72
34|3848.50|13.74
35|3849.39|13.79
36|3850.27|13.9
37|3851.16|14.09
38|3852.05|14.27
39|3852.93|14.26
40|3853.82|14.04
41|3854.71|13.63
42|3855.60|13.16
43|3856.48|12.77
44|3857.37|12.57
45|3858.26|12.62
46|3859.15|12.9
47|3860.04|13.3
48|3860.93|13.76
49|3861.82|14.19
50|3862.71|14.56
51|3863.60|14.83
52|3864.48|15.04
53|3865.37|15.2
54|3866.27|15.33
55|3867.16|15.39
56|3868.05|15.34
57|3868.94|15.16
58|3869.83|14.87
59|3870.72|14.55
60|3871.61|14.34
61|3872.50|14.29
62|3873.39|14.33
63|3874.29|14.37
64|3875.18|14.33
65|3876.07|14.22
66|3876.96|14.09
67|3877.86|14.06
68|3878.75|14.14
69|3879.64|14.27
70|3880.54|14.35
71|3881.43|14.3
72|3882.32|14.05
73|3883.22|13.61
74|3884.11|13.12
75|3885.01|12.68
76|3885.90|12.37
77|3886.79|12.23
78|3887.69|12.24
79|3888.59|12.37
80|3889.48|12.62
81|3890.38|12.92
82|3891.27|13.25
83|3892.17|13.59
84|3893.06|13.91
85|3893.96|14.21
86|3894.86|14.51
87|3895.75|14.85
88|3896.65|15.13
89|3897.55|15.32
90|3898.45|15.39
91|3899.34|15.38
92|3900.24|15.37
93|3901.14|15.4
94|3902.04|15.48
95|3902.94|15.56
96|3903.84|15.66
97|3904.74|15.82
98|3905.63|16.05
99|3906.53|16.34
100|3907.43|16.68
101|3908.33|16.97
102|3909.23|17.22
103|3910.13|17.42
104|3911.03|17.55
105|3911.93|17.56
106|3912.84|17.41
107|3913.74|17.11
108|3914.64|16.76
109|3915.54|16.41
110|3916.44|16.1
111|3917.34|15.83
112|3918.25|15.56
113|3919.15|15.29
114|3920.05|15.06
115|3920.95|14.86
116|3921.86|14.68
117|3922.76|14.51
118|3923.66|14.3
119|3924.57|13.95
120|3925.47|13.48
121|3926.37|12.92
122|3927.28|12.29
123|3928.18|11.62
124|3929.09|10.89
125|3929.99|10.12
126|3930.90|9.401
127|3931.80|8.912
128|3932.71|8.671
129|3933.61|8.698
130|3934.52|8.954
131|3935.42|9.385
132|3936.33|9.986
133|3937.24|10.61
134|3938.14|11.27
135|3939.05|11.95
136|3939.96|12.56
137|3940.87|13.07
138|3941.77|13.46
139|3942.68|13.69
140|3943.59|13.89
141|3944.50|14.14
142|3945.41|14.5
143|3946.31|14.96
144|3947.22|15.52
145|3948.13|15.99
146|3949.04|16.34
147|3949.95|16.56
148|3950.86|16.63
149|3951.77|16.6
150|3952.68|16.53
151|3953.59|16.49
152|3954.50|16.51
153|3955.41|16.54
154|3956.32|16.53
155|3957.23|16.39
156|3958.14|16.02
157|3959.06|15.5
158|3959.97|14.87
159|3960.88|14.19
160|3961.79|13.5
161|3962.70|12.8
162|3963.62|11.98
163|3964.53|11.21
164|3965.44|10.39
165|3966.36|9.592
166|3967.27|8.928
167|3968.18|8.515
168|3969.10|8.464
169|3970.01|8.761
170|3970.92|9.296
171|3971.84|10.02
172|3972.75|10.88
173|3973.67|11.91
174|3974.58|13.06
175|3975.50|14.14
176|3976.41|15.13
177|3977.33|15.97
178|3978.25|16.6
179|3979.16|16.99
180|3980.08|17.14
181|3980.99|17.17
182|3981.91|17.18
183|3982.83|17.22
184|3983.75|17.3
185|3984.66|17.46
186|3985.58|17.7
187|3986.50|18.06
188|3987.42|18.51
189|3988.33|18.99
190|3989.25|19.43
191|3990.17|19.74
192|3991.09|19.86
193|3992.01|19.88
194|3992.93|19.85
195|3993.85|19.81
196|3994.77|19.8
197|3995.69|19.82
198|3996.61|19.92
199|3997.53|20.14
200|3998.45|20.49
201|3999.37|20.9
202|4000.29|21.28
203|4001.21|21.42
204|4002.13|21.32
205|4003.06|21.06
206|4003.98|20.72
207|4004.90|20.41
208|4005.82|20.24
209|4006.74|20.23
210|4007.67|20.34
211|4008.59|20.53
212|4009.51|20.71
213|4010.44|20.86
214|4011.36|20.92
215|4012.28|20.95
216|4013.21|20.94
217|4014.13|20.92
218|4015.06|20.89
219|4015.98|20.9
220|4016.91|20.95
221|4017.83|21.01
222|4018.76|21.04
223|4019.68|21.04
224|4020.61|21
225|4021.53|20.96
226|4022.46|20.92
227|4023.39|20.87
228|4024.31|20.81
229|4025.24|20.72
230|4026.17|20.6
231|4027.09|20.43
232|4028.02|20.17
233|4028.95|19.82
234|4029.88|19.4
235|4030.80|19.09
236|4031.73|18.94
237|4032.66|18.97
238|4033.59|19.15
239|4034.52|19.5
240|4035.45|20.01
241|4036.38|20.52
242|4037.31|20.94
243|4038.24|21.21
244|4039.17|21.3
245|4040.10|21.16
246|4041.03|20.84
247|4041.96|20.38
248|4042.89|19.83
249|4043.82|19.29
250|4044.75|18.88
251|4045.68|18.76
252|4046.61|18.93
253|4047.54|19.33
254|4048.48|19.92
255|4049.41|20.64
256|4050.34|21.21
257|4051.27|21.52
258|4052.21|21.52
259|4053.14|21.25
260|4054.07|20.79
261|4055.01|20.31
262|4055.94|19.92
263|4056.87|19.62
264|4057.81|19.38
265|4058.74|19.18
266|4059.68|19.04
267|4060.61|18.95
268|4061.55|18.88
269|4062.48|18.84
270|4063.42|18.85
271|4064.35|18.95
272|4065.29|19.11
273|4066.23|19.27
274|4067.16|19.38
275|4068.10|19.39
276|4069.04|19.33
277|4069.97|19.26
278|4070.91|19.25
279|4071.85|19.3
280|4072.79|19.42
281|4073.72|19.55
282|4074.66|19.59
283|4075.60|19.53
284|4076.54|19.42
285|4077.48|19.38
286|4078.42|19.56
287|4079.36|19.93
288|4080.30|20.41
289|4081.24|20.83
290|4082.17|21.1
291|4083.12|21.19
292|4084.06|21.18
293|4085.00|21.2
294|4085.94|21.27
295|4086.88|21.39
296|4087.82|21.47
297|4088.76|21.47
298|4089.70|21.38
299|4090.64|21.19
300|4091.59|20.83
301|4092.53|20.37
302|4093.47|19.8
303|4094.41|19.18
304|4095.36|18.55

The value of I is 1.58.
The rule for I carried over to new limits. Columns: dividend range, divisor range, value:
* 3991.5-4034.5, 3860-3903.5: 1.53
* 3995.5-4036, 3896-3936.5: 1.51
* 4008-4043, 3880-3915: 1.46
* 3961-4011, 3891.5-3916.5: 1.10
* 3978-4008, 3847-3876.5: 1.46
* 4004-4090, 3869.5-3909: 1.52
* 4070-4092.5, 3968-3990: 1.43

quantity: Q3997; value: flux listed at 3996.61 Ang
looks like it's 19.92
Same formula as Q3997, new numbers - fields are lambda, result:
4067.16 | 19.38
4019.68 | 21.04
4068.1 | 19.39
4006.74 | 20.23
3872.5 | 14.29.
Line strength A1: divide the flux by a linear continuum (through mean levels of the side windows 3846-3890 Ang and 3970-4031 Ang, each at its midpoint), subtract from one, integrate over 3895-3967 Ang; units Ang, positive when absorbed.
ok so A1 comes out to 8.58 Ang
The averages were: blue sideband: 13.9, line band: 14.3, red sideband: 18.9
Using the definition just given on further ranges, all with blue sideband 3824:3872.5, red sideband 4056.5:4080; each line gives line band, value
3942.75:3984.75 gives 5.0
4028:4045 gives -1.5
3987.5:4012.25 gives -4.4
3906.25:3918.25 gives -1.8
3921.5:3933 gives 2.3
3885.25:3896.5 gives 0.6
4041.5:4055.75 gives -1.1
